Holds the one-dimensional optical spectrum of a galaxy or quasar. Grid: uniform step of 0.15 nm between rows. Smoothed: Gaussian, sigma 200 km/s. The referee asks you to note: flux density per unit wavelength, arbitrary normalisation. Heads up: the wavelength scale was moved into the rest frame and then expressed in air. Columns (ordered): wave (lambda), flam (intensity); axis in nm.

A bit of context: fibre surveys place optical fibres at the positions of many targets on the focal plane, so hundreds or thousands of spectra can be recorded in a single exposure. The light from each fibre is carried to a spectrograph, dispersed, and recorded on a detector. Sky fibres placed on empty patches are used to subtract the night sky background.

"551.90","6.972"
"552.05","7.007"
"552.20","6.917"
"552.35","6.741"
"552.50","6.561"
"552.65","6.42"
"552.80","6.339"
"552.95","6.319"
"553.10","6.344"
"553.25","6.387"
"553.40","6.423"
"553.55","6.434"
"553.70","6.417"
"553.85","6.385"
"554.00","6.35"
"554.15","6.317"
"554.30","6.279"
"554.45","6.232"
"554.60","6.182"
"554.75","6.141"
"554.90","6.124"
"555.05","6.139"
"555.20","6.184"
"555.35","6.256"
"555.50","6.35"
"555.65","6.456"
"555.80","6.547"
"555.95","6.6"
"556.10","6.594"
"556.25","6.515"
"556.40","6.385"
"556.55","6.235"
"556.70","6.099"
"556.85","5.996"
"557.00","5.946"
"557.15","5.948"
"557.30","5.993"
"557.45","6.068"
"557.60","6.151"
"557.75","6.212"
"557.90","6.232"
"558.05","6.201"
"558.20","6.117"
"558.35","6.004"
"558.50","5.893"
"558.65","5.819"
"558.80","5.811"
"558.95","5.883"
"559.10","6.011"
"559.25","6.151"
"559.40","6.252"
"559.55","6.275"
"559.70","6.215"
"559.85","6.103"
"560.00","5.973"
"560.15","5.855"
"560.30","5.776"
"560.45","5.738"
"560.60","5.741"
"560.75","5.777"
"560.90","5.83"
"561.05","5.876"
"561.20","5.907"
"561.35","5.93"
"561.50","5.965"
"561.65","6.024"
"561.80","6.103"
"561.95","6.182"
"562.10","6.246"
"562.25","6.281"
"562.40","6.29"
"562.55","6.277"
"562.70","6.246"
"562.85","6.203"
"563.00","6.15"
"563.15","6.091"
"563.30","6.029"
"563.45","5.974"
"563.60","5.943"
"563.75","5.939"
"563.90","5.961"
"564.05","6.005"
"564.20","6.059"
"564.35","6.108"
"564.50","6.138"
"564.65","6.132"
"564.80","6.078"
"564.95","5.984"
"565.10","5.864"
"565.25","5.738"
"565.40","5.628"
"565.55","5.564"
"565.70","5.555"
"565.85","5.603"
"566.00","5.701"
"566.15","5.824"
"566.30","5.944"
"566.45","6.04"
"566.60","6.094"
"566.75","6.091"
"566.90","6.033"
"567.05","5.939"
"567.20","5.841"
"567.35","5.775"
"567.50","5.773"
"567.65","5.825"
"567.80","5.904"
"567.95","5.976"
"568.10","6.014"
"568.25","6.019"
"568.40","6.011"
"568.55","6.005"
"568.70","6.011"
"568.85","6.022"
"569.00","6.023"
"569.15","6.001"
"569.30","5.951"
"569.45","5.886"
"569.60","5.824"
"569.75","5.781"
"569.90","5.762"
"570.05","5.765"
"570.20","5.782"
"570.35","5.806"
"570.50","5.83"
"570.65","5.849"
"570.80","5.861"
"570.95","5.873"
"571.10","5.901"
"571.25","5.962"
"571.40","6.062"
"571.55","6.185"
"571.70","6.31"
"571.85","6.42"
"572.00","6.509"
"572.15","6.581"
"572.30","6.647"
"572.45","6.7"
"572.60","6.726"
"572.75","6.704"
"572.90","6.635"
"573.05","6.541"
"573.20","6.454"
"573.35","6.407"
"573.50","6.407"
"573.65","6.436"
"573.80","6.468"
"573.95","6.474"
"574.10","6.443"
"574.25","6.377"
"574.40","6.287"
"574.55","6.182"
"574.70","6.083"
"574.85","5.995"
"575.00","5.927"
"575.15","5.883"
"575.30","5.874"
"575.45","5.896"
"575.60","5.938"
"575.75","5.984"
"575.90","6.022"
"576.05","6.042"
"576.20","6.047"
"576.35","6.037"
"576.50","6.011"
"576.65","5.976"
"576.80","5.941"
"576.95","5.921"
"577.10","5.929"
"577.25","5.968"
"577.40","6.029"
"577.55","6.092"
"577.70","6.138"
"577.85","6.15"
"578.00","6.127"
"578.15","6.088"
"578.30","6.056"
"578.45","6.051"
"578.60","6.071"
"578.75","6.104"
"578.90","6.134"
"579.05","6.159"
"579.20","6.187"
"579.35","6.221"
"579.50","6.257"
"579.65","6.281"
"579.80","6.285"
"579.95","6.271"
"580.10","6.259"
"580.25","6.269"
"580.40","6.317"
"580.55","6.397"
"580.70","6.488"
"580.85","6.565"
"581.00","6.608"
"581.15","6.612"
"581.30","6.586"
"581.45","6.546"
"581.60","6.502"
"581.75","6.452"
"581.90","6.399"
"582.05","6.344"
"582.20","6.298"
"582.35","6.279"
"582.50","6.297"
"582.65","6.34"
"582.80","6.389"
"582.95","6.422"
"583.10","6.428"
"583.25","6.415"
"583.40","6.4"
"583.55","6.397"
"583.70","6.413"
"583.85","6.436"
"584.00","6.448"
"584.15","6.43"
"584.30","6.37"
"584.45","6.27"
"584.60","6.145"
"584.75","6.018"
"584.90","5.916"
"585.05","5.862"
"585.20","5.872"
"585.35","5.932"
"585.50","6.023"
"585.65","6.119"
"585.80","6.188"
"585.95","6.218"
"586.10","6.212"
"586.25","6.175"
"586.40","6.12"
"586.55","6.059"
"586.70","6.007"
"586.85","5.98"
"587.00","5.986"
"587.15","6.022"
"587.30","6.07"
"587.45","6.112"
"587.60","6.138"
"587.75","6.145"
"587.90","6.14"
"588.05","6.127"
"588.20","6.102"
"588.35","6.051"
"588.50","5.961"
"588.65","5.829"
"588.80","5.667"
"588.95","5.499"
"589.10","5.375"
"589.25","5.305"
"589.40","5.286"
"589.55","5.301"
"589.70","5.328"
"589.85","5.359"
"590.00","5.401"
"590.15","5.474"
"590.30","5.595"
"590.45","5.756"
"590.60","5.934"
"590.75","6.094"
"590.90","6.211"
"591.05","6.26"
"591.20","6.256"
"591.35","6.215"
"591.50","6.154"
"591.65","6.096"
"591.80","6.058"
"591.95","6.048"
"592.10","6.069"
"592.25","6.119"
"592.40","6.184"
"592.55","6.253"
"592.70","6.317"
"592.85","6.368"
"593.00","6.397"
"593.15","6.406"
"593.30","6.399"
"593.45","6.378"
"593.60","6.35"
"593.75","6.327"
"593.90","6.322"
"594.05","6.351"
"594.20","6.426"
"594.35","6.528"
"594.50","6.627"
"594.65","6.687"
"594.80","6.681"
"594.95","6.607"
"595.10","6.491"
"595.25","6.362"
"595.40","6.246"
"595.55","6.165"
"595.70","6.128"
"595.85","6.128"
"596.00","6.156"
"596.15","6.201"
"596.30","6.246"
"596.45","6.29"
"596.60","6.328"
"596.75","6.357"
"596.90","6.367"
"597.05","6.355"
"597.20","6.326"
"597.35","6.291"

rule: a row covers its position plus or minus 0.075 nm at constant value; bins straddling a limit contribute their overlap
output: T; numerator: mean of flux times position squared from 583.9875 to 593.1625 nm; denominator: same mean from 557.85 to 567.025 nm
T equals 1.10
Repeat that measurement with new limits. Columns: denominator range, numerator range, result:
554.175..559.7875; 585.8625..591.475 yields 1.06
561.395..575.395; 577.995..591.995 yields 1.07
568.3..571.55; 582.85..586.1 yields 1.11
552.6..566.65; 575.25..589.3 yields 1.09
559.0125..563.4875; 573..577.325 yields 1.06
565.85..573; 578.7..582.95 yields 1.09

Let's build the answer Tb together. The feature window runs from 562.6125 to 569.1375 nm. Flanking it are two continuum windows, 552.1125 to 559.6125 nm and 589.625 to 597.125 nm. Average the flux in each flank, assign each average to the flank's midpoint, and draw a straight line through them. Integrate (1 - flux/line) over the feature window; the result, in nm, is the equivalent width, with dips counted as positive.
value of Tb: 0.30 nm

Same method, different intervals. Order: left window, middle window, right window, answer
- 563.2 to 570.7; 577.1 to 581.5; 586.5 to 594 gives -0.22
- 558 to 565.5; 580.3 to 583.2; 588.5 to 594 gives -0.22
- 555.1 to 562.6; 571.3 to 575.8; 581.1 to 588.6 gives -0.11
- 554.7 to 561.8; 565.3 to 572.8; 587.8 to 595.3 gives 0.11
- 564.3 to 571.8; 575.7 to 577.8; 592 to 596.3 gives 0.02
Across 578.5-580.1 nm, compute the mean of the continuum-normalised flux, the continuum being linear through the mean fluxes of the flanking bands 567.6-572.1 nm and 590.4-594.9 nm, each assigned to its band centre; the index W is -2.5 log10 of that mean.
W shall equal -0.02 mag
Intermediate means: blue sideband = 5.98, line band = 6.2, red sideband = 6.28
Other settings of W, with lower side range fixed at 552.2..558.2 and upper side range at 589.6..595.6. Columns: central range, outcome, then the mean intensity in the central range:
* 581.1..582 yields -0.05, 6.51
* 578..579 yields 0.02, 6.09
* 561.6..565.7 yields 0.04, 6.04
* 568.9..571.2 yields 0.07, 5.86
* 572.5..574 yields -0.05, 6.53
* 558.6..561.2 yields 0.06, 5.95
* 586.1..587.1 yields 0.02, 6.07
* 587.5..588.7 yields 0.02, 6.07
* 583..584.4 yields -0.04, 6.41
